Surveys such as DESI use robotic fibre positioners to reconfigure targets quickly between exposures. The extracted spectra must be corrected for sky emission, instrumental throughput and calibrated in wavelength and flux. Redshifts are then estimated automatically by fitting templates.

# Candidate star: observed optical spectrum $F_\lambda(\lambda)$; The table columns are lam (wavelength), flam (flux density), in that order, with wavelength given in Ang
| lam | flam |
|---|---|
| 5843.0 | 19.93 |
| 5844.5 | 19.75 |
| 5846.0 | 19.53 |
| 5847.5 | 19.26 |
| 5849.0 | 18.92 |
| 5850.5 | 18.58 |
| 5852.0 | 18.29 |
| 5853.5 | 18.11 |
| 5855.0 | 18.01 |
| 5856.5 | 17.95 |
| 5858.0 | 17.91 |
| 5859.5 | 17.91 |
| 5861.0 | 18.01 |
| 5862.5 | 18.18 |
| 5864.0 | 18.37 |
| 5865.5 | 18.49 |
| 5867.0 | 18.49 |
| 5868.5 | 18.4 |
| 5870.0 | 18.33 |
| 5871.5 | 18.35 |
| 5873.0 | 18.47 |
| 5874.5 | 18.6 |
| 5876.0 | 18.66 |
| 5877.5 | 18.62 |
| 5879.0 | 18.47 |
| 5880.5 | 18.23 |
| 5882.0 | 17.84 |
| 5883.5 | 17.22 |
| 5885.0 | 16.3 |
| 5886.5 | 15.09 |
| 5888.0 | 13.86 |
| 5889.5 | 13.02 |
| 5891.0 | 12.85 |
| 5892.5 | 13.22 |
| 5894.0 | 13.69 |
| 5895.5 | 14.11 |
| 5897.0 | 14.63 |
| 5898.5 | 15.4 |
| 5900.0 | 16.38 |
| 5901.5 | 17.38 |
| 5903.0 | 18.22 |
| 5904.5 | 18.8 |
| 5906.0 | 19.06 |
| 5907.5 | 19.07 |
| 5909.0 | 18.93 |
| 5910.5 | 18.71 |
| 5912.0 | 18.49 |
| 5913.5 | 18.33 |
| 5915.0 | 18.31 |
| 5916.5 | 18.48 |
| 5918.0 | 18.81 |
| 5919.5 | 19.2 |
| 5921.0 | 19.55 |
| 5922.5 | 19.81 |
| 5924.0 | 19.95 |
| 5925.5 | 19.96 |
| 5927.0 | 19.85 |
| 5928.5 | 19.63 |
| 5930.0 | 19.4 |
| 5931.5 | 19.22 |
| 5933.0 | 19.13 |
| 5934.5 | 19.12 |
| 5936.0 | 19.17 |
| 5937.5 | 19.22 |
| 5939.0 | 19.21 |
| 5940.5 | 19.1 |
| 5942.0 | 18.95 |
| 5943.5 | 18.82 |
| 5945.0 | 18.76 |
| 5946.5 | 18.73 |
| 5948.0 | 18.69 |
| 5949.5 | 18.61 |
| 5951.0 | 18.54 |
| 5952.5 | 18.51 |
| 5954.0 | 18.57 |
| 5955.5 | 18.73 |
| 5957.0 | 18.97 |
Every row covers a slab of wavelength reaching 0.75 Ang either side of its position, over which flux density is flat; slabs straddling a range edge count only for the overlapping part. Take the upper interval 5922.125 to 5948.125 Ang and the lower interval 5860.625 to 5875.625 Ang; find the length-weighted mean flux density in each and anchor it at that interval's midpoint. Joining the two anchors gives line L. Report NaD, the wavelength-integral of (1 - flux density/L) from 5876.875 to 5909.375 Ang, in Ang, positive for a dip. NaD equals 4.12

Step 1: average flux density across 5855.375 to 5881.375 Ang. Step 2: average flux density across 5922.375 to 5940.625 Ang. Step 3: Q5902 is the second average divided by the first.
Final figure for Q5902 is 1.06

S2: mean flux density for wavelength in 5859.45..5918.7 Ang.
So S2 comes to 17.3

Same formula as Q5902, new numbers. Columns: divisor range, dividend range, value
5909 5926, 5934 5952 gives 0.99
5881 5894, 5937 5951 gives 1.27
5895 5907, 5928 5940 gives 1.14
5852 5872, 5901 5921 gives 1.03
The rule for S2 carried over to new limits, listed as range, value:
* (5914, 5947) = 19.2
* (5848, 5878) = 18.3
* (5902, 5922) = 18.8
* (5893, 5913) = 17.1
